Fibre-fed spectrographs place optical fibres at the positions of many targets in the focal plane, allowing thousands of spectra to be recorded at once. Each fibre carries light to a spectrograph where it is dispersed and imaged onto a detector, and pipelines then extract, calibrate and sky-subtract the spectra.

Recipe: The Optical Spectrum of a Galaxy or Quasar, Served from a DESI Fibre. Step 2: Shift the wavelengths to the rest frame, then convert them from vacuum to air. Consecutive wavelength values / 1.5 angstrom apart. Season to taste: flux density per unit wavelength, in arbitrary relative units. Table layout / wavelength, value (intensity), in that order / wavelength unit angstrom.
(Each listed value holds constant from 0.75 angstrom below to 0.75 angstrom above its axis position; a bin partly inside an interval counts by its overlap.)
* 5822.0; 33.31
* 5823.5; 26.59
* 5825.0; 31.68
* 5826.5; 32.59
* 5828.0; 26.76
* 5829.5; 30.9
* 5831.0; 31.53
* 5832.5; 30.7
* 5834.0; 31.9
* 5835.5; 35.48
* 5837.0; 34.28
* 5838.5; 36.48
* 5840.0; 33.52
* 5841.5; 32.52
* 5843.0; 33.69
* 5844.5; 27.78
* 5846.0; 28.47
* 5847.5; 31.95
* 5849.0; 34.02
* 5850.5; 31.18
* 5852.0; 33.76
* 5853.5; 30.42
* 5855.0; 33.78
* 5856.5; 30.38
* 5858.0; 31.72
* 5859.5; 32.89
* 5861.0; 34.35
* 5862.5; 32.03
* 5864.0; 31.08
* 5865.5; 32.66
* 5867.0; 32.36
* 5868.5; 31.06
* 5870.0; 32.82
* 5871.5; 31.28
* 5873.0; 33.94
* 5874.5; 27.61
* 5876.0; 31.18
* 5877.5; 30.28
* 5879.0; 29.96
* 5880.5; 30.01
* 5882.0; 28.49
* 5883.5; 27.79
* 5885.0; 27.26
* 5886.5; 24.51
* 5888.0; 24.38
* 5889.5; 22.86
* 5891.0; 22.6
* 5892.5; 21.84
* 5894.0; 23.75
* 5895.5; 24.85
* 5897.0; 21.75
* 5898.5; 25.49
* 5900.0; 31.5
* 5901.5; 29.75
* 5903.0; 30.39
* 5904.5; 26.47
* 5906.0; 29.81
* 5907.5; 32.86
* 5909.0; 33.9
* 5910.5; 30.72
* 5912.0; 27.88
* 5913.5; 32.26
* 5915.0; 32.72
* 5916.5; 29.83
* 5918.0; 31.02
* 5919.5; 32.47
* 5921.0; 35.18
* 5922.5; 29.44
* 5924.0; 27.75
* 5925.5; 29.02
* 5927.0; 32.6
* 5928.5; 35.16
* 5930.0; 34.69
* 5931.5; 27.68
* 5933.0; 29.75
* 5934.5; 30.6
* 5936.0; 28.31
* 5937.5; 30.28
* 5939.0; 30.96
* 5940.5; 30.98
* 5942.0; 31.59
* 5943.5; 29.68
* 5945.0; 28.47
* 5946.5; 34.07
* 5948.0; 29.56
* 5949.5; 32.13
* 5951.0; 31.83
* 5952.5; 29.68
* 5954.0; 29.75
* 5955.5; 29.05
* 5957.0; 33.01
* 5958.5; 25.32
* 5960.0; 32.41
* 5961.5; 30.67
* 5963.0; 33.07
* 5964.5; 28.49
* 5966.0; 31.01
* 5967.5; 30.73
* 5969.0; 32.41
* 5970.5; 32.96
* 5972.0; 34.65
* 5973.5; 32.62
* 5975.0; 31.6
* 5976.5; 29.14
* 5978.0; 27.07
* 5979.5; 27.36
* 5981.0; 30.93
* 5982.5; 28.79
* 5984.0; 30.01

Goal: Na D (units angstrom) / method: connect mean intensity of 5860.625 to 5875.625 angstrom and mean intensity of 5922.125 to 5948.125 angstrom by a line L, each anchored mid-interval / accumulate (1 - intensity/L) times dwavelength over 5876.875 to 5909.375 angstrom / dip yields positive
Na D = 4.3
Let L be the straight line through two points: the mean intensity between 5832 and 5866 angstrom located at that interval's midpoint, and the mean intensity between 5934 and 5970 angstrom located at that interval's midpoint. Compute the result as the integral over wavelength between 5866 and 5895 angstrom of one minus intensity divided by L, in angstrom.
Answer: 3.4 angstrom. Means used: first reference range 32.4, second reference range 30.6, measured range 28.1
